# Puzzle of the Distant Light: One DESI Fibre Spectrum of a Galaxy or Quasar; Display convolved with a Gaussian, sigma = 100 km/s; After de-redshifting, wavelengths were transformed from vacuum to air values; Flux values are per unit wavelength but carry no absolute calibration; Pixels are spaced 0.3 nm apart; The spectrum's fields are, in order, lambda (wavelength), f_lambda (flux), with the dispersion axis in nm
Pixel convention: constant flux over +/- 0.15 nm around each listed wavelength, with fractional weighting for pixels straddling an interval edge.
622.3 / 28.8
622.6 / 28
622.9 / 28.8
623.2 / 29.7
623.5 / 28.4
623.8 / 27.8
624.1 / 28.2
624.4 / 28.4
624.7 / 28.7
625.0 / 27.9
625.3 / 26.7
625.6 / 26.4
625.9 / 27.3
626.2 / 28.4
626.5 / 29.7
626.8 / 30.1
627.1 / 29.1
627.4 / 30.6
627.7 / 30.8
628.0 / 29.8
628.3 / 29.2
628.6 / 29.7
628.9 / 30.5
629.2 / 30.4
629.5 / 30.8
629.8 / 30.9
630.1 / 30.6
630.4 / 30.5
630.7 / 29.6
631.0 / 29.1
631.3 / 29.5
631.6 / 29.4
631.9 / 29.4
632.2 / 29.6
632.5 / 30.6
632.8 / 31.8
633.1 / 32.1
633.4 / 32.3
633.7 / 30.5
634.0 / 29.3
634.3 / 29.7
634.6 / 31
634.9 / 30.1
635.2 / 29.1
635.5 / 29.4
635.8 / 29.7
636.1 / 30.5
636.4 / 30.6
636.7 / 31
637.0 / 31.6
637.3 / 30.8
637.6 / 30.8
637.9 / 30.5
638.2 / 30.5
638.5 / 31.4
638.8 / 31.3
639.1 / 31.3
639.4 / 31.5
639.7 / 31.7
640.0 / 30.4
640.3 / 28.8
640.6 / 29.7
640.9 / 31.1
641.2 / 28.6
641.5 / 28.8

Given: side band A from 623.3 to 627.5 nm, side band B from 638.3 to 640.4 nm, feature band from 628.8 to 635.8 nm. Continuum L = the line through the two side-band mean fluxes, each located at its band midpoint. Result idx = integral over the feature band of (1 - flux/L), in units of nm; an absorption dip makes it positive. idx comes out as -0.142 nm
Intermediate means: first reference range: 28.4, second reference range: 31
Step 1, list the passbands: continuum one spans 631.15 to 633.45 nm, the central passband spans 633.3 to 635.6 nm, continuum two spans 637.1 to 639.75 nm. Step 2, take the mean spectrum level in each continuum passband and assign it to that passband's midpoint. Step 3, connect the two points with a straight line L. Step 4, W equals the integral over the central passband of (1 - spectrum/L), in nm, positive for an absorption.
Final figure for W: 0.04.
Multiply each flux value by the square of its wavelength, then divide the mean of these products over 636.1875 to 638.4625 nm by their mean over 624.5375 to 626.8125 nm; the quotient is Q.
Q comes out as 1.14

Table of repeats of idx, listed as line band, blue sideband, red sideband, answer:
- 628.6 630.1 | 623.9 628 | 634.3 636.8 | -0.07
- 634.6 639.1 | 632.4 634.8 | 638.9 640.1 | 0.08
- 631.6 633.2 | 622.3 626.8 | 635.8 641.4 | -0.05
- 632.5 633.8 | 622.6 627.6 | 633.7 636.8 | -0.08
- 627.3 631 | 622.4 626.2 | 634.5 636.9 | -0.16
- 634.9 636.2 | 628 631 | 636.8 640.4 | 0.04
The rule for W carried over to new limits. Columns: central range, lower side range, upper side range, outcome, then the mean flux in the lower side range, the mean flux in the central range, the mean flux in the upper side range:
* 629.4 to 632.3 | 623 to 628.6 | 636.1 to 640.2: -0.026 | 28.8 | 29.9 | 31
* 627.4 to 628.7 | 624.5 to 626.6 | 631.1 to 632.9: -0.059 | 27.8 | 30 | 30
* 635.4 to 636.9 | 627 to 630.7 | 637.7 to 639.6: 0.027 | 30.2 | 30.3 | 31.1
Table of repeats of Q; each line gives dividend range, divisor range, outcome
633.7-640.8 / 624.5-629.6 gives 1.08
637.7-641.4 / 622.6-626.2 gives 1.14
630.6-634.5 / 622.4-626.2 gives 1.11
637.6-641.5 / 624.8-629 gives 1.09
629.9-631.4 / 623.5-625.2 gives 1.08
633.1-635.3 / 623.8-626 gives 1.13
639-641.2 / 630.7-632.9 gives 1.05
